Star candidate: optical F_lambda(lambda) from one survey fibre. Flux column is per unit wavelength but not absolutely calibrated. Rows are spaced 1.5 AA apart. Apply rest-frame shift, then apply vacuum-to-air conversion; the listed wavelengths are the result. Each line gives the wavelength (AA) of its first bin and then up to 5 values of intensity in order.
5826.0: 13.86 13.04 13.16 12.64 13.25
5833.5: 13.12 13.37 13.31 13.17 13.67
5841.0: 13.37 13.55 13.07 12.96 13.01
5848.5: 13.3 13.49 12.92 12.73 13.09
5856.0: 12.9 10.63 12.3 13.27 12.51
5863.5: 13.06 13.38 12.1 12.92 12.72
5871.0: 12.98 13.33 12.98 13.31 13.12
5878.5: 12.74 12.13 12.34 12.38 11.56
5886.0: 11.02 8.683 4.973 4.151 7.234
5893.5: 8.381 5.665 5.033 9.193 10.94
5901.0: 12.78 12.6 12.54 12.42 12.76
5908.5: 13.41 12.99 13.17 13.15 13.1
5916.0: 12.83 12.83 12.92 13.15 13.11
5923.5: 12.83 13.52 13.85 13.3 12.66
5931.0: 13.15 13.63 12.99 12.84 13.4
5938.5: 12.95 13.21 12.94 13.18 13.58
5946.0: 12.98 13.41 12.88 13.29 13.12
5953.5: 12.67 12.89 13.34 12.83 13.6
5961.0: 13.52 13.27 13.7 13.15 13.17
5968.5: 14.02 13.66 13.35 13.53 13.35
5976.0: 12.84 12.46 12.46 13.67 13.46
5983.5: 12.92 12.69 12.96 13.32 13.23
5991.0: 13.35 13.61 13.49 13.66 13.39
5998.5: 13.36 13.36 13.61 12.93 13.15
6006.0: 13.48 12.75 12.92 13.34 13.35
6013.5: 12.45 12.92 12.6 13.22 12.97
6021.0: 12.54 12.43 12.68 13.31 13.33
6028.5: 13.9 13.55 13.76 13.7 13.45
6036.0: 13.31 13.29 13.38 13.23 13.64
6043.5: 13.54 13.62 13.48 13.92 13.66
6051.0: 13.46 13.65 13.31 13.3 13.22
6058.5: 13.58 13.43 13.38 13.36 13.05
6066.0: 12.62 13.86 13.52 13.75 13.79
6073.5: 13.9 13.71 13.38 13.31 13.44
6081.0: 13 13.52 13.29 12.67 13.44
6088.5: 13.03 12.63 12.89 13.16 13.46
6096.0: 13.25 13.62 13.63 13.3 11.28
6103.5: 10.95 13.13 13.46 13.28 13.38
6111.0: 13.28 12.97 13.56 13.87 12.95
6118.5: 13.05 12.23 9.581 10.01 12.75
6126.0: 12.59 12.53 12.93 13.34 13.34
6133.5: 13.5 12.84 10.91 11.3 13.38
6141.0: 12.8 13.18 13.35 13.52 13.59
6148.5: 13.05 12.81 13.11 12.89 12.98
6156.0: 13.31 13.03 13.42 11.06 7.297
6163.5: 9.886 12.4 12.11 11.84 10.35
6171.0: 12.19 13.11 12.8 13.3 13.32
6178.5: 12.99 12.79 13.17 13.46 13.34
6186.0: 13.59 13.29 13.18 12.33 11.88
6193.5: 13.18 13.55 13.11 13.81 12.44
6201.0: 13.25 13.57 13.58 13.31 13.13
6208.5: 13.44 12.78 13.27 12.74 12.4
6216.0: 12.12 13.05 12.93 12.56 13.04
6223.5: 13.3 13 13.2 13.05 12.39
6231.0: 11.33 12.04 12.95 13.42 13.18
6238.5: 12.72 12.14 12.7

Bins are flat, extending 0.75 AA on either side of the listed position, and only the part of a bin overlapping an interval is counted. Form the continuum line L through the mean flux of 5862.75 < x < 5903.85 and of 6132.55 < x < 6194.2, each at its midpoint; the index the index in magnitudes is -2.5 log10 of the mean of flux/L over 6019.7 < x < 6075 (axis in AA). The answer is -0.13 mag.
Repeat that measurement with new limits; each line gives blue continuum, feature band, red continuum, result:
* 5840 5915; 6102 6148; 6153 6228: -0.01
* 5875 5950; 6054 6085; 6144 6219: -0.09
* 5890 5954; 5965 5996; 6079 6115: -0.07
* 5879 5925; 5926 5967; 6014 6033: -0.12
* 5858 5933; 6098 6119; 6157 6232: -0.05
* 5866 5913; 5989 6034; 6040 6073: -0.03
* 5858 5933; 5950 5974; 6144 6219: -0.11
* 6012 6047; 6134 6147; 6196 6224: 0.03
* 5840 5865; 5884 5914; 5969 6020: 0.27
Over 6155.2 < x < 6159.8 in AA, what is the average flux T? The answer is 13.2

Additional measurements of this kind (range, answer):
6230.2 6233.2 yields 11.7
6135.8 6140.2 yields 11.9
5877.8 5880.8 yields 12.4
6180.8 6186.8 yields 13.4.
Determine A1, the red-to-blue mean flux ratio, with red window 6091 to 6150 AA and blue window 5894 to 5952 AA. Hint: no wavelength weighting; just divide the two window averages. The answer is 1.02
